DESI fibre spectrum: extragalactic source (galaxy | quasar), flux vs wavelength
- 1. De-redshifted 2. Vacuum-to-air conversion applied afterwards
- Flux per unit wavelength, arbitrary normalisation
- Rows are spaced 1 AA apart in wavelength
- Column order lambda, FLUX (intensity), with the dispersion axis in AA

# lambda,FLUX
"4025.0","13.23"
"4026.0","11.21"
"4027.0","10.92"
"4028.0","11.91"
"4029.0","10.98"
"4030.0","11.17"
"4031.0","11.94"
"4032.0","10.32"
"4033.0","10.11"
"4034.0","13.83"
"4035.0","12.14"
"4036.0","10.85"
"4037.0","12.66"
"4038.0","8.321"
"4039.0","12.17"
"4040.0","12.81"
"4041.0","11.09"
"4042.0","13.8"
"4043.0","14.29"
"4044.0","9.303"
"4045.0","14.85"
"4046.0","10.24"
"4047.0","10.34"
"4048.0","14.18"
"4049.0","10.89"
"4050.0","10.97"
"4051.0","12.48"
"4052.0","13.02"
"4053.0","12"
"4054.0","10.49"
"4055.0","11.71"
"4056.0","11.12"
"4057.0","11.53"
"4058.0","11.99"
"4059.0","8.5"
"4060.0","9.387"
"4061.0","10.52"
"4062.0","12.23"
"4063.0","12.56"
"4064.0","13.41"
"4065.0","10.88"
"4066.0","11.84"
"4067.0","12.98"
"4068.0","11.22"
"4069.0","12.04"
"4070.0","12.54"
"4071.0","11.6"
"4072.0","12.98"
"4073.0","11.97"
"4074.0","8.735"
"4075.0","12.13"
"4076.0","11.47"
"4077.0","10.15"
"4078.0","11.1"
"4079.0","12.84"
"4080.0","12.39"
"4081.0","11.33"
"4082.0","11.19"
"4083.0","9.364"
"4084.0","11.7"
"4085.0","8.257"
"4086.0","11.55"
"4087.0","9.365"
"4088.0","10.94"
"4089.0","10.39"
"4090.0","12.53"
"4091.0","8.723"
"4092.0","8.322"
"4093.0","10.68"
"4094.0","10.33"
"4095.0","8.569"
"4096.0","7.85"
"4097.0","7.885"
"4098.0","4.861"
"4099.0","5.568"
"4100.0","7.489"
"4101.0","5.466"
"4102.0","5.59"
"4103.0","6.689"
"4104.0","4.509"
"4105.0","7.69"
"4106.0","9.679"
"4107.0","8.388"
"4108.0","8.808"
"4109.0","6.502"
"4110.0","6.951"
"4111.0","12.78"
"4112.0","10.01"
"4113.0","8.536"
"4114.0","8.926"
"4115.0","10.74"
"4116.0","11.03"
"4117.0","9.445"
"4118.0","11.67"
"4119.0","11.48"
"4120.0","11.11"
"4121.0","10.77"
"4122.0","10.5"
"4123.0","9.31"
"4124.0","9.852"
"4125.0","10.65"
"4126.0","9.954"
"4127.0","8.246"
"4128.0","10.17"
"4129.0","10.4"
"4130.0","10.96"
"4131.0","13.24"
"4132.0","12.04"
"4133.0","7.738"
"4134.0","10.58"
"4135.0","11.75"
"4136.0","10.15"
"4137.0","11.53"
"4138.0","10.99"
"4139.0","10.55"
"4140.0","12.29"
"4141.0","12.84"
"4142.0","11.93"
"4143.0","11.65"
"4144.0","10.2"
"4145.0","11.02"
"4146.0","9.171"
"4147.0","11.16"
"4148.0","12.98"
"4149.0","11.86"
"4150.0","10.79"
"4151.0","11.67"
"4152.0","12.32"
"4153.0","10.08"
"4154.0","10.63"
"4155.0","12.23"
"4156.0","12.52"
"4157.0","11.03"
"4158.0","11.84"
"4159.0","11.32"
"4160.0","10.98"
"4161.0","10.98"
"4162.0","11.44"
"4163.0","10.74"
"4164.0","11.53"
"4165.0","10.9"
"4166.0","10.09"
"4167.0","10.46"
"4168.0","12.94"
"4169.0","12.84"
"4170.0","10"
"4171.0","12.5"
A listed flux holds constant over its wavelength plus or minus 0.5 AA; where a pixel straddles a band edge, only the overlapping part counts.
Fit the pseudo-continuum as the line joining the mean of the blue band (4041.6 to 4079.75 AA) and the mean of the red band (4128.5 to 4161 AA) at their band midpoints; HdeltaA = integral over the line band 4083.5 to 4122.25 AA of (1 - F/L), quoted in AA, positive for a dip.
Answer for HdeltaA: 8.3 AA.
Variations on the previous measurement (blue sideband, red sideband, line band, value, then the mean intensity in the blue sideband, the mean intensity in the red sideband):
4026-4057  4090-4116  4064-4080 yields -2.82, 11.7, 8.2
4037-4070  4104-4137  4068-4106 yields 4.20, 11.7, 9.94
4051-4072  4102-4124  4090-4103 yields 2.94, 11.6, 9.24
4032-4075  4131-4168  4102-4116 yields 3.61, 11.7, 11.2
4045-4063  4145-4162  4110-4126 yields 1.46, 11.4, 11.3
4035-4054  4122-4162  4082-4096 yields 1.79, 11.9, 11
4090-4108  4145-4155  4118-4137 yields -1.74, 7.72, 11.2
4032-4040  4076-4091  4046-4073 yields -1.16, 11.5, 10.9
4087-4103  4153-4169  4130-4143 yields -1.39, 8.33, 11.3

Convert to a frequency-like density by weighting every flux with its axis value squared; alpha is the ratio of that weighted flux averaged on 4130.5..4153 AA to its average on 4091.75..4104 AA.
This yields 1.6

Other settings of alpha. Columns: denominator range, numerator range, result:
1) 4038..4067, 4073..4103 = 0.83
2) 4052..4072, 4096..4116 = 0.69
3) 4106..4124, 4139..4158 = 1.19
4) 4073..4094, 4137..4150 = 1.10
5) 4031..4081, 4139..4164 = 1.02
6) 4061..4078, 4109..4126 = 0.88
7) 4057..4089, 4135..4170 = 1.05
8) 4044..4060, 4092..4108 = 0.67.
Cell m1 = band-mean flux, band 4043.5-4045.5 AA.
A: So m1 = 12.1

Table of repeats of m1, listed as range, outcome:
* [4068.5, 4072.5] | 12.3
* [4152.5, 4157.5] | 11.3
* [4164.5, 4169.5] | 11.4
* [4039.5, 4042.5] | 12.6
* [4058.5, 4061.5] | 9.47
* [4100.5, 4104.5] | 5.56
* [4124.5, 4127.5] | 9.62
